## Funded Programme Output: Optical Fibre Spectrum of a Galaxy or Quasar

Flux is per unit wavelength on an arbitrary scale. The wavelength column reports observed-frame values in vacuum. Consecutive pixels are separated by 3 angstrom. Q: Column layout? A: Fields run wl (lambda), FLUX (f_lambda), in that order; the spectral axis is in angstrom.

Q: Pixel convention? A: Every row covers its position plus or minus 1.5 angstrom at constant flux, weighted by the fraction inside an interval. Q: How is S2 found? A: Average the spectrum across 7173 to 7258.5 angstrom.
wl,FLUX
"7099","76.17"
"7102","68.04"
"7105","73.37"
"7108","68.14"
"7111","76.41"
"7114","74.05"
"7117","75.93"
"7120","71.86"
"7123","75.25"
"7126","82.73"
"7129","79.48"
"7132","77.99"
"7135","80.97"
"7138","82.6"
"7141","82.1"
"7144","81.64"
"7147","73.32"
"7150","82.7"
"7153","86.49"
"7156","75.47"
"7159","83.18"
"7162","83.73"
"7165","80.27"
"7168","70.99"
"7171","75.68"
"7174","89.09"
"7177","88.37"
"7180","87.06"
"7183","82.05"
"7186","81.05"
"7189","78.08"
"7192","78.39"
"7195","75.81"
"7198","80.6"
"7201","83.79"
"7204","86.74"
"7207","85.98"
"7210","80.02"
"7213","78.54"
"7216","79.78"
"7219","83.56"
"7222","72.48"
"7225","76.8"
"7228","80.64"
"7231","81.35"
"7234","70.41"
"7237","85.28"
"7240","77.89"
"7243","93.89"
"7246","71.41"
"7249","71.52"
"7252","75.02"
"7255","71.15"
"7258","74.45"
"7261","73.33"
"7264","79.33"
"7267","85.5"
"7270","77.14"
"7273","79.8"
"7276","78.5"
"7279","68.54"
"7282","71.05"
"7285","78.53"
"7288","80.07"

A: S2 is 80.1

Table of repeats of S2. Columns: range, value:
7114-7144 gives 78.7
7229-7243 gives 80.4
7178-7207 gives 81.9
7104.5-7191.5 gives 79.4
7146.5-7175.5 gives 80.3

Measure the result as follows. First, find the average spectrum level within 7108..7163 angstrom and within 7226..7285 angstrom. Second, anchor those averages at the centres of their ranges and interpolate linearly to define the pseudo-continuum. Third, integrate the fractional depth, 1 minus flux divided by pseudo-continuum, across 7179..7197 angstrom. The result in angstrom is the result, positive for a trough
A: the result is -0.5 angstrom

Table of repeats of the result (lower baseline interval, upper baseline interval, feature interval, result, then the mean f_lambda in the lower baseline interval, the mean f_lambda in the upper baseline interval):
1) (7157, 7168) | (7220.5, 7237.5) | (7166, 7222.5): -1.5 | 80.5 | 77.4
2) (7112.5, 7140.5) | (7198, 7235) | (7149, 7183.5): -1.4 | 78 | 80.2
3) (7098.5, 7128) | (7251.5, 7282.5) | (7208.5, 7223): -0.7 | 74.2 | 76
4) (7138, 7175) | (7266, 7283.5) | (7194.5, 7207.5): -0.6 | 80.4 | 76.5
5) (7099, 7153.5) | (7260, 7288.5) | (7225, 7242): -0.5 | 77.2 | 77.1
